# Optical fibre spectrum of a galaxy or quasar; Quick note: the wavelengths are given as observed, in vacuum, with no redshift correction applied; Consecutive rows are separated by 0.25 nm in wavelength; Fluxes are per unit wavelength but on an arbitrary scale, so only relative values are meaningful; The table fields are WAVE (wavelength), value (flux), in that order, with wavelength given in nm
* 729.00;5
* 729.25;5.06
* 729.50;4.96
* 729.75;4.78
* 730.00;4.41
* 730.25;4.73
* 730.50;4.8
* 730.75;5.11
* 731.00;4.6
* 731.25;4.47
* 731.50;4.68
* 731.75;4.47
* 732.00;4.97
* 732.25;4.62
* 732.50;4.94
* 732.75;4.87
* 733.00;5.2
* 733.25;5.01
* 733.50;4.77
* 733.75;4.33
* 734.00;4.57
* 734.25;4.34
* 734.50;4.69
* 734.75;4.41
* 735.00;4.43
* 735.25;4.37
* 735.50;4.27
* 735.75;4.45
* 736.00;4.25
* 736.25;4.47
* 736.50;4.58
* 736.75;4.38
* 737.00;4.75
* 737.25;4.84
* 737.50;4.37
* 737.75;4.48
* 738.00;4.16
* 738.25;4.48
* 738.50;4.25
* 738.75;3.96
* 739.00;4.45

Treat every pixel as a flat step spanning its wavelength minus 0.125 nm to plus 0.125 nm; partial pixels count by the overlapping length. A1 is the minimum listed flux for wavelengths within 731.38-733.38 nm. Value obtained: 4.47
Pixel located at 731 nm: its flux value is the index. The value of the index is 4.6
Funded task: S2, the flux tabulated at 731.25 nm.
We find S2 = 4.47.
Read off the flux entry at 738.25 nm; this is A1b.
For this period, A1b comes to 4.48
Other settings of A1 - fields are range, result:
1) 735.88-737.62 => 4.25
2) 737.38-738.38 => 4.16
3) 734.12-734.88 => 4.34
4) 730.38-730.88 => 4.8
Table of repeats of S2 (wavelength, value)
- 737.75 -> 4.48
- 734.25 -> 4.34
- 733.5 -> 4.77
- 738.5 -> 4.25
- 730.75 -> 5.11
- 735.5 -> 4.27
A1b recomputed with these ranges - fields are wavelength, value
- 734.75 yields 4.41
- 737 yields 4.75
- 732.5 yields 4.94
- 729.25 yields 5.06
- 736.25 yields 4.47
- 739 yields 4.45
